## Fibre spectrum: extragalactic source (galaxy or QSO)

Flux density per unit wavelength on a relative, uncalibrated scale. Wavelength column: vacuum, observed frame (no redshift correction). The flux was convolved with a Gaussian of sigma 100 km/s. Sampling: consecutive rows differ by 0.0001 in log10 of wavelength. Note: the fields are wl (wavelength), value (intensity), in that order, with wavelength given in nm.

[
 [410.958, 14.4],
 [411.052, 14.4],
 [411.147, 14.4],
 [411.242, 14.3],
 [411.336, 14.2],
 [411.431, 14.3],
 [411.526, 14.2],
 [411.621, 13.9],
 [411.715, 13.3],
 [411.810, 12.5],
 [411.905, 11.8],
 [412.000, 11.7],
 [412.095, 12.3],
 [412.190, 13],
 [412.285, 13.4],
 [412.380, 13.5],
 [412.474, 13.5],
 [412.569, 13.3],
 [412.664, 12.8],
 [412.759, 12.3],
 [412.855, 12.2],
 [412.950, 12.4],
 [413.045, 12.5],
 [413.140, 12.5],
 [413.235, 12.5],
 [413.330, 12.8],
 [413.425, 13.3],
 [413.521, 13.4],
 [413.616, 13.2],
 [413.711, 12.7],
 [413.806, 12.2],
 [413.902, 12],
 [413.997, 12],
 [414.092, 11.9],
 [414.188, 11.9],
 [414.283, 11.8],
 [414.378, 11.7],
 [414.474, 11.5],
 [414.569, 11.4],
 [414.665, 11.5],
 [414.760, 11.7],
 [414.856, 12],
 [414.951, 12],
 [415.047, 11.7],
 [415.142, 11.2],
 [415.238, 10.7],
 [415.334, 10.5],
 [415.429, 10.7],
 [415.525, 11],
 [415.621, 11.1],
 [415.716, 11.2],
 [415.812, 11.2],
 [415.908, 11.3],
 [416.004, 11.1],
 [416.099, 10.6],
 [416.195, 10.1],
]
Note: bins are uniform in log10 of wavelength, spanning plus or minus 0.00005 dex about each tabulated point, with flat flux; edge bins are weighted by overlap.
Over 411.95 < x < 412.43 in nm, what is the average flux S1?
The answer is 12.8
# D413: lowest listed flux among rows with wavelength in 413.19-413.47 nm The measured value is 12.5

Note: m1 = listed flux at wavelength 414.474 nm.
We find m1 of 11.5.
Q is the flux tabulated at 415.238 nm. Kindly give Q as 10.7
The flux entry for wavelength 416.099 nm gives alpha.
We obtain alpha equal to 10.6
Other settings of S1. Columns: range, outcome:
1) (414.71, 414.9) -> 11.8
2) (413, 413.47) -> 12.7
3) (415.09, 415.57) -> 10.8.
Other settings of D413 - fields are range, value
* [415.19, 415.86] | 10.5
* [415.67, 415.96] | 11.2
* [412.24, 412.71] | 12.8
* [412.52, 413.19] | 12.2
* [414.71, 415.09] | 11.7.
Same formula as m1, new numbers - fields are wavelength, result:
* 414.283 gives 11.8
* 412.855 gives 12.2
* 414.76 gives 11.7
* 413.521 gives 13.4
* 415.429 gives 10.7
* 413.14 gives 12.5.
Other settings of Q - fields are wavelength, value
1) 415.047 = 11.7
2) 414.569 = 11.4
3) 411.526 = 14.2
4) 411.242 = 14.3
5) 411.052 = 14.4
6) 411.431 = 14.3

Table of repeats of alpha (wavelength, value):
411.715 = 13.3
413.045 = 12.5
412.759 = 12.3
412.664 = 12.8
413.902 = 12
